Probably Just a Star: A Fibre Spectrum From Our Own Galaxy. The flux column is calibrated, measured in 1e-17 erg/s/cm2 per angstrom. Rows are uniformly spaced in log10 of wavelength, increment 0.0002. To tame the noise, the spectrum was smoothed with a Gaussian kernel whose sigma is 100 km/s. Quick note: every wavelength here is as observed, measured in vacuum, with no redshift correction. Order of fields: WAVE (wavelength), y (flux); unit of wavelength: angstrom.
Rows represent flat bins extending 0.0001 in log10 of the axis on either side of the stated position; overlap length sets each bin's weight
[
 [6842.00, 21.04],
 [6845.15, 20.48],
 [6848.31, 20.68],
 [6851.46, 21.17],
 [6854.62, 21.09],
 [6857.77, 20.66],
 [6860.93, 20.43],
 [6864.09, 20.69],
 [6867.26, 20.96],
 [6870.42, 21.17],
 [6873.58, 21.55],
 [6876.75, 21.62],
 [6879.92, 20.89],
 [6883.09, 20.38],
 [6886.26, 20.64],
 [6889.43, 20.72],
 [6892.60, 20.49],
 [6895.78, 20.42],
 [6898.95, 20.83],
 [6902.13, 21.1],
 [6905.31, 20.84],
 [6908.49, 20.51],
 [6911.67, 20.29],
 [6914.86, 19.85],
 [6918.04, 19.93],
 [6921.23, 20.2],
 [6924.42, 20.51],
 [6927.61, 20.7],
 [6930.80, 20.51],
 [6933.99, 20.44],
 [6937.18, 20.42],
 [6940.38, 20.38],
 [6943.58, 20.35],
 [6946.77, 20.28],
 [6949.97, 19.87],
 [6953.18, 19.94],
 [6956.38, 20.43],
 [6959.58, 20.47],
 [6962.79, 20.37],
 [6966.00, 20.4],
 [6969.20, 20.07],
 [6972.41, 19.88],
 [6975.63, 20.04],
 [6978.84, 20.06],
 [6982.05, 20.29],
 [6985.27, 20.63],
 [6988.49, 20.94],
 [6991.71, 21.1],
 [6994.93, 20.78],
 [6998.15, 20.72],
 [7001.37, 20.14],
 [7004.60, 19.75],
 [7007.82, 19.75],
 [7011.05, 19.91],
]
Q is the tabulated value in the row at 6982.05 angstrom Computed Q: 20.29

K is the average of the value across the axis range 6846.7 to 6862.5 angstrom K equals 20.8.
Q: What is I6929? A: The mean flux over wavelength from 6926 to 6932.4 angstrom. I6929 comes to 20.6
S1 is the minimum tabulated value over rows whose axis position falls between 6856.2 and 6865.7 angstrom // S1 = 20.43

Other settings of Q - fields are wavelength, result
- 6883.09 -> 20.38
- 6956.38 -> 20.43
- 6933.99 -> 20.44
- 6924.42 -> 20.51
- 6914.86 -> 19.85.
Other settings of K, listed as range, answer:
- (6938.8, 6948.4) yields 20.3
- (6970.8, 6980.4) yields 20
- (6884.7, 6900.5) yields 20.6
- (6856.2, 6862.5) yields 20.5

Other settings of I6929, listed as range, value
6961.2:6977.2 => 20.1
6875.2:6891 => 20.8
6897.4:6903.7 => 21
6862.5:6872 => 20.9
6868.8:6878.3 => 21.5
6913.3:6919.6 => 19.9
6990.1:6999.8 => 20.9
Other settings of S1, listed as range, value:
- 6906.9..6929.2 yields 19.85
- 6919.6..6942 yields 20.2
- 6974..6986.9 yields 20.04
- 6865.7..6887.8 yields 20.38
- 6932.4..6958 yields 19.87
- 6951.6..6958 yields 19.94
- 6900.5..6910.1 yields 20.51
